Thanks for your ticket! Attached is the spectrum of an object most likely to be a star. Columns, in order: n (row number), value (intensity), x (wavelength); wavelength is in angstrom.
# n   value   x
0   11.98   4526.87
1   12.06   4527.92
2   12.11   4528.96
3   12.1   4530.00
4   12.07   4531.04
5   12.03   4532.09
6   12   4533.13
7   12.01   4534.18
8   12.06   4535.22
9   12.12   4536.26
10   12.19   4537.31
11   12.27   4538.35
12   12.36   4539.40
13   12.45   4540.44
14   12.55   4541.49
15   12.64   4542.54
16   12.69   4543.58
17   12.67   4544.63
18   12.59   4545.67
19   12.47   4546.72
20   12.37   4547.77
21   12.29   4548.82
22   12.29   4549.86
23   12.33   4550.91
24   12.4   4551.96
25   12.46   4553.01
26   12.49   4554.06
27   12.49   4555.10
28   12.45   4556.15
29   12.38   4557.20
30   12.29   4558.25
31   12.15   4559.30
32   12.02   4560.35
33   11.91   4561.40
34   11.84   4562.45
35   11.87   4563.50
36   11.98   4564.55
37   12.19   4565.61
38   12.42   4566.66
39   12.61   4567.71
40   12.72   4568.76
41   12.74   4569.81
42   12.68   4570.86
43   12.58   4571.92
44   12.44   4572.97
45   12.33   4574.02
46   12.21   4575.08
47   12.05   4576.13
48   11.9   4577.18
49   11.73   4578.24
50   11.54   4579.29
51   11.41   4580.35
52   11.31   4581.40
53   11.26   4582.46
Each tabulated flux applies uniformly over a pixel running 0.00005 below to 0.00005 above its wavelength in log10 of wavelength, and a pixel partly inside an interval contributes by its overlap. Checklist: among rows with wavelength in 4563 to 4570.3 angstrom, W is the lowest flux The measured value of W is 11.87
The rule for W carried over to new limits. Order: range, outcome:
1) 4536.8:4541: 12.19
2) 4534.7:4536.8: 12.06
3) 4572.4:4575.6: 12.21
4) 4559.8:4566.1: 11.84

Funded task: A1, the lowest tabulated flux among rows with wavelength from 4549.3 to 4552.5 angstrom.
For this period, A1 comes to 12.29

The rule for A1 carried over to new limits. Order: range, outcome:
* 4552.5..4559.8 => 12.15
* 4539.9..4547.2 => 12.45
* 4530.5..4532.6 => 12.03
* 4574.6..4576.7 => 12.05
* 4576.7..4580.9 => 11.41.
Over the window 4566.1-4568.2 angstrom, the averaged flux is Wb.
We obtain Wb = 12.5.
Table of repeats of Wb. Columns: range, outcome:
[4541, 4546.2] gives 12.6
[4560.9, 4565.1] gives 11.9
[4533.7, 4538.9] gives 12.1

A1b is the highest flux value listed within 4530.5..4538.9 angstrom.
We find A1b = 12.27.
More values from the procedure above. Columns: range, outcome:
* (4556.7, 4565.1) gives 12.38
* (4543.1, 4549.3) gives 12.69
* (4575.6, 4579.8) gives 12.05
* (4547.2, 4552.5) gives 12.4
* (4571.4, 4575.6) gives 12.58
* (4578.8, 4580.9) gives 11.54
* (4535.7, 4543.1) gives 12.64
